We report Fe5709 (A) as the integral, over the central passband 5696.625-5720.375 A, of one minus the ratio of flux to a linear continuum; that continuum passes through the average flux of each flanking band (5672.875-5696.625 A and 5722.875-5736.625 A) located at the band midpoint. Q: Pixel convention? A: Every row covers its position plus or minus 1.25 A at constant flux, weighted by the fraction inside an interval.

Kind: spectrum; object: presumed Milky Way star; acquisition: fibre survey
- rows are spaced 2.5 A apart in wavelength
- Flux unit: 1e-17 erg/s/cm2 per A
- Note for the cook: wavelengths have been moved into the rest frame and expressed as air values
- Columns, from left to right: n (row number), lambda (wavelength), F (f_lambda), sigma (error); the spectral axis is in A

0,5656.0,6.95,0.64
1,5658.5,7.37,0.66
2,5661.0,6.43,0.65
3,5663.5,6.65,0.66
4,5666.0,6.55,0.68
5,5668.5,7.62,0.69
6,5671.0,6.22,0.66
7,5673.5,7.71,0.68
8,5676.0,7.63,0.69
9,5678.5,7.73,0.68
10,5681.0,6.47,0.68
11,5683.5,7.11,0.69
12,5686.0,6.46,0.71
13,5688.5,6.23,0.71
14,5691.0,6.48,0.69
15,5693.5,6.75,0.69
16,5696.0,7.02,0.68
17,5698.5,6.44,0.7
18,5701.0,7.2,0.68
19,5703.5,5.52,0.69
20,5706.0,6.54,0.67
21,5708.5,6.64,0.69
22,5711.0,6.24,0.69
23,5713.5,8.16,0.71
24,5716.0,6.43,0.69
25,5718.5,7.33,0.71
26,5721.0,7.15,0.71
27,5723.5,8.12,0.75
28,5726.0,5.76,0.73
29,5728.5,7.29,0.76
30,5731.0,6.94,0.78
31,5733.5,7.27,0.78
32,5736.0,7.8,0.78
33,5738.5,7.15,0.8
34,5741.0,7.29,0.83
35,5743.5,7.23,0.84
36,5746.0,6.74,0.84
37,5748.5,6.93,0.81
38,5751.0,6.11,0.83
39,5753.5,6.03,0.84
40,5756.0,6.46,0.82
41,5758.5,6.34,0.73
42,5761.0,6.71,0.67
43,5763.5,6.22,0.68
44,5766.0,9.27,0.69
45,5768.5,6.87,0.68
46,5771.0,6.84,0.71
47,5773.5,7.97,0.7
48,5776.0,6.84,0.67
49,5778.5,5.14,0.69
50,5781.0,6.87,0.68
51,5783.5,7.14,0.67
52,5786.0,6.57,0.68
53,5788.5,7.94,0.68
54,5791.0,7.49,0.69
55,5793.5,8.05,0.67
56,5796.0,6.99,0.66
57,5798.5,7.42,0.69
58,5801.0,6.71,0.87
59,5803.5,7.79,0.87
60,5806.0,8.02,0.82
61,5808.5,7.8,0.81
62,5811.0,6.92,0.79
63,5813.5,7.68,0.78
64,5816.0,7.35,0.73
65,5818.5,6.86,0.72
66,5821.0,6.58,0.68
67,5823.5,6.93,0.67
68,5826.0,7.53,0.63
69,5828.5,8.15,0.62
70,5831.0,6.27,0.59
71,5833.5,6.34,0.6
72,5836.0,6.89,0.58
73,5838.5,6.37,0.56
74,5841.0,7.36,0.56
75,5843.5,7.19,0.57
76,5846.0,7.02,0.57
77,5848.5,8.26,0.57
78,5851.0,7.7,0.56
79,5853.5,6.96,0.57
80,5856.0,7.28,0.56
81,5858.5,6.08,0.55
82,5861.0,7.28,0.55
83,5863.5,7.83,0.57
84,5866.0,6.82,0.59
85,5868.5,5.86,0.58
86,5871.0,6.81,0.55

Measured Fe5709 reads 1.0 A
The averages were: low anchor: 6.94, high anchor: 7.13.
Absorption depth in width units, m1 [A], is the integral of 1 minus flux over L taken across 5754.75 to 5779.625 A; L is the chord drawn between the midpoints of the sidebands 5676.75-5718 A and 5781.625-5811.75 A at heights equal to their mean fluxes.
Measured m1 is 1.1 A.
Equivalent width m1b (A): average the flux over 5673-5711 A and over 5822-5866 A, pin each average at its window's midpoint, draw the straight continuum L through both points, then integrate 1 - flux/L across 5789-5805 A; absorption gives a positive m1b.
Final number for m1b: -1.0 A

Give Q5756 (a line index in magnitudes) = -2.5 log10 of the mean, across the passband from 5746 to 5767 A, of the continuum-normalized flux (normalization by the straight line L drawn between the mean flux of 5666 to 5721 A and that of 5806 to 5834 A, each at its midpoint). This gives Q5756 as 0.05 mag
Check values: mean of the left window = 6.85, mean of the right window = 7.19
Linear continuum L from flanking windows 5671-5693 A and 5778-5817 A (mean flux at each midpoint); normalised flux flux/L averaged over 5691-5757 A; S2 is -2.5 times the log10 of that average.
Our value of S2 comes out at 0.03 mag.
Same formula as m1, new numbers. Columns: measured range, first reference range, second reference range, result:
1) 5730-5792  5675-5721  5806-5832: 0.6 A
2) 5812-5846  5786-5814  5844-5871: 1.2 A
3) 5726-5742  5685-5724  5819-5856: -0.8 A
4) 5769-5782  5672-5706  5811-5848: 0.4 A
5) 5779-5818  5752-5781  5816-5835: -2.5 A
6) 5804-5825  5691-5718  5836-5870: -1.0 A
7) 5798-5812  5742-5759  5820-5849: -1.2 A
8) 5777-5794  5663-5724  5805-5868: 0.2 A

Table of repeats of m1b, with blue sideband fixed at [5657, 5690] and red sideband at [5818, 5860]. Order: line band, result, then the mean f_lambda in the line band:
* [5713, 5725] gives -0.68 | 7.36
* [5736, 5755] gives 0.38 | 6.85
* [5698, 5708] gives 0.74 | 6.44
